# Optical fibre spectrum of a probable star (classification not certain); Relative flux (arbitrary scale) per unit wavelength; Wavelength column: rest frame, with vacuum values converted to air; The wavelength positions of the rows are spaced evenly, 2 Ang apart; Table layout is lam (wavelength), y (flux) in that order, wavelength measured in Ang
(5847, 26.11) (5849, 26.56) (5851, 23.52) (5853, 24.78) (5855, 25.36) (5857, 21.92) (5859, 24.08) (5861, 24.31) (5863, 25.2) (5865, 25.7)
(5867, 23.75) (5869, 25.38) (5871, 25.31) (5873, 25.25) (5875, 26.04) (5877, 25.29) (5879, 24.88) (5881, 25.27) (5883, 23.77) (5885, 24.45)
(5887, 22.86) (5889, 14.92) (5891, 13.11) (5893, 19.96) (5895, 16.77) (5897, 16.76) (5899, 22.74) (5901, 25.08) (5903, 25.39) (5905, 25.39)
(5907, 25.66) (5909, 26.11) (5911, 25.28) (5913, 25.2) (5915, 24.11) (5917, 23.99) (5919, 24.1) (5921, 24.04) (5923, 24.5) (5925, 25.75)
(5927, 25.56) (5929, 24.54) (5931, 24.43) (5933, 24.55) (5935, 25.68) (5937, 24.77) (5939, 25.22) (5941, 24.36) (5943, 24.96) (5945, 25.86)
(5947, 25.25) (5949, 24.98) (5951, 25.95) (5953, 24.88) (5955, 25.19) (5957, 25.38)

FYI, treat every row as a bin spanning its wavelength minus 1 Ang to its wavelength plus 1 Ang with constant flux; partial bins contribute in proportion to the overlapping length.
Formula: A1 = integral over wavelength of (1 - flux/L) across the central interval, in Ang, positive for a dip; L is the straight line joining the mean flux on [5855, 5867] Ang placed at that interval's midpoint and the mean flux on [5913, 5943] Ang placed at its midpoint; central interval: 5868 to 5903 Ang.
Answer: 3.0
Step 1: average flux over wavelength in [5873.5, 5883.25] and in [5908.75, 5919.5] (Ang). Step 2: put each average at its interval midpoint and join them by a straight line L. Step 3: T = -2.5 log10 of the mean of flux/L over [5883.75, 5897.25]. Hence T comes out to 0.32 mag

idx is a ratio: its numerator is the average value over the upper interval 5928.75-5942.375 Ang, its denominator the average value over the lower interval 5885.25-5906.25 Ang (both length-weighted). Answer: 1.21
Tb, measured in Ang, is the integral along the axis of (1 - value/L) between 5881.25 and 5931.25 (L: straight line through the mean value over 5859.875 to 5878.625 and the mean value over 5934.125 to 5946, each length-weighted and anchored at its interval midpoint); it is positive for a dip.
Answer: 4.25 Ang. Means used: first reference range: 25.1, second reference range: 25.1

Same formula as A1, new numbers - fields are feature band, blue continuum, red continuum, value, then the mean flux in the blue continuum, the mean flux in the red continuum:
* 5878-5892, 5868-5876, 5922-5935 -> 2.2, 25.5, 24.9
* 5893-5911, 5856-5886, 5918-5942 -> 1.3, 24.7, 24.8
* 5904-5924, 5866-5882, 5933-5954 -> 0.3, 25.1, 25.2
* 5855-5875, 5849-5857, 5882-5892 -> -1.6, 24.5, 19.8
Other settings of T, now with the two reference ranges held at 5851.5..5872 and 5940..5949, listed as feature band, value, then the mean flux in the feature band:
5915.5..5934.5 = 0.02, 24.6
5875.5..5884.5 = -0.01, 24.9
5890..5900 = 0.35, 17.9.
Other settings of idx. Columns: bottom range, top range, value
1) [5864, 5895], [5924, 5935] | 1.09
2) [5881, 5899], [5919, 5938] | 1.27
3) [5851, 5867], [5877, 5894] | 0.88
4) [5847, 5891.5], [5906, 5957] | 1.05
